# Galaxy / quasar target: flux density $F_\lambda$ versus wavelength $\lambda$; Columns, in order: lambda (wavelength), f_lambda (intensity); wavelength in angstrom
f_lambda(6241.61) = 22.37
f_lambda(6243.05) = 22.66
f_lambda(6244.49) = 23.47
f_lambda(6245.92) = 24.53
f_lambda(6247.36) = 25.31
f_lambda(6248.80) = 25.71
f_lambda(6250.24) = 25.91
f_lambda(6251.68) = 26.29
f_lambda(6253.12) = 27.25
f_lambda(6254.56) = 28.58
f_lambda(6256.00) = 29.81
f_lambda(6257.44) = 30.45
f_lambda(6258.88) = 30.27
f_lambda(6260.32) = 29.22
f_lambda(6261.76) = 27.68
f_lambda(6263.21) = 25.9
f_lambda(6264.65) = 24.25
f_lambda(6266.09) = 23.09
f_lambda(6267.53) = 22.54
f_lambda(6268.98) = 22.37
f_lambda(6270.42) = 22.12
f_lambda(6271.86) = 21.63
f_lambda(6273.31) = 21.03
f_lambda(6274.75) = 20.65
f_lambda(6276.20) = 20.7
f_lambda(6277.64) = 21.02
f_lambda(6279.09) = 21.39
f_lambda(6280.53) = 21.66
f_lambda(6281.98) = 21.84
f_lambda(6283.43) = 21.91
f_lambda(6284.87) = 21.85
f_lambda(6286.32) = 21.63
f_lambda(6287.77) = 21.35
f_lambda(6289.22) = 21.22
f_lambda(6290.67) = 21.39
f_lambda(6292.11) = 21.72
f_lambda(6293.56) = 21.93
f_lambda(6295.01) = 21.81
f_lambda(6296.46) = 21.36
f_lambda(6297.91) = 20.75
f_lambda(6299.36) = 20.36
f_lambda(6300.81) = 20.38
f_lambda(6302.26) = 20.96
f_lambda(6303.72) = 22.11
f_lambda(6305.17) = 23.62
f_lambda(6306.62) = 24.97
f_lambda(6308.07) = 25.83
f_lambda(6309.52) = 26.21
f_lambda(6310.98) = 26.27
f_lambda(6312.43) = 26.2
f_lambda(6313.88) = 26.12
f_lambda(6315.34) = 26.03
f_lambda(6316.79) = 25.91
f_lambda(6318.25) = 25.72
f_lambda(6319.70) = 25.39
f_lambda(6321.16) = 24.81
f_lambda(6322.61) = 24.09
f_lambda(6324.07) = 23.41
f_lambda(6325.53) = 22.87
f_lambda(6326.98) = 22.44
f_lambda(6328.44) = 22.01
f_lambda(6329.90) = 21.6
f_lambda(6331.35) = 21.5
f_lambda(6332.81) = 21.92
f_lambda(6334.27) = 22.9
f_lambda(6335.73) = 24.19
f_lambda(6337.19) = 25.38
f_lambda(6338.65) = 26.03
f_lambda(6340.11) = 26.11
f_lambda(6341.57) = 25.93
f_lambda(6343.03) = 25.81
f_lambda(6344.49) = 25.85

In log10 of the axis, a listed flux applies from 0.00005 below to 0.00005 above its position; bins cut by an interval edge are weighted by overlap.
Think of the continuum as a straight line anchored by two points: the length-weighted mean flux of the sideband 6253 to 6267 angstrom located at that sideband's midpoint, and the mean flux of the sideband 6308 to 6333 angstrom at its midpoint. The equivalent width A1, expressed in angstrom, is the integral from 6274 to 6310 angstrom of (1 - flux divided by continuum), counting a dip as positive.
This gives 5.5 angstrom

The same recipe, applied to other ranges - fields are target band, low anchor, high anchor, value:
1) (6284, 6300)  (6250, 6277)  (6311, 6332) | 2.2 angstrom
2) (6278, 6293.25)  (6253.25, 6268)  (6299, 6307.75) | 1.7 angstrom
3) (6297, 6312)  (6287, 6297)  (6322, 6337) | -0.8 angstrom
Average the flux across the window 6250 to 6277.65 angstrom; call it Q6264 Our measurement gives 25.1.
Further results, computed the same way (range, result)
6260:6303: 22.1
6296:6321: 24.1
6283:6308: 21.8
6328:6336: 22.3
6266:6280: 21.6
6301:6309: 23.4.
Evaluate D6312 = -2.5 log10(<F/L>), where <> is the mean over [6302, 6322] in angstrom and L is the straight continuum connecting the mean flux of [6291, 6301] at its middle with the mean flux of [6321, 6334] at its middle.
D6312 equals -0.14 mag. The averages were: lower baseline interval 21.3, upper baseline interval 22.7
